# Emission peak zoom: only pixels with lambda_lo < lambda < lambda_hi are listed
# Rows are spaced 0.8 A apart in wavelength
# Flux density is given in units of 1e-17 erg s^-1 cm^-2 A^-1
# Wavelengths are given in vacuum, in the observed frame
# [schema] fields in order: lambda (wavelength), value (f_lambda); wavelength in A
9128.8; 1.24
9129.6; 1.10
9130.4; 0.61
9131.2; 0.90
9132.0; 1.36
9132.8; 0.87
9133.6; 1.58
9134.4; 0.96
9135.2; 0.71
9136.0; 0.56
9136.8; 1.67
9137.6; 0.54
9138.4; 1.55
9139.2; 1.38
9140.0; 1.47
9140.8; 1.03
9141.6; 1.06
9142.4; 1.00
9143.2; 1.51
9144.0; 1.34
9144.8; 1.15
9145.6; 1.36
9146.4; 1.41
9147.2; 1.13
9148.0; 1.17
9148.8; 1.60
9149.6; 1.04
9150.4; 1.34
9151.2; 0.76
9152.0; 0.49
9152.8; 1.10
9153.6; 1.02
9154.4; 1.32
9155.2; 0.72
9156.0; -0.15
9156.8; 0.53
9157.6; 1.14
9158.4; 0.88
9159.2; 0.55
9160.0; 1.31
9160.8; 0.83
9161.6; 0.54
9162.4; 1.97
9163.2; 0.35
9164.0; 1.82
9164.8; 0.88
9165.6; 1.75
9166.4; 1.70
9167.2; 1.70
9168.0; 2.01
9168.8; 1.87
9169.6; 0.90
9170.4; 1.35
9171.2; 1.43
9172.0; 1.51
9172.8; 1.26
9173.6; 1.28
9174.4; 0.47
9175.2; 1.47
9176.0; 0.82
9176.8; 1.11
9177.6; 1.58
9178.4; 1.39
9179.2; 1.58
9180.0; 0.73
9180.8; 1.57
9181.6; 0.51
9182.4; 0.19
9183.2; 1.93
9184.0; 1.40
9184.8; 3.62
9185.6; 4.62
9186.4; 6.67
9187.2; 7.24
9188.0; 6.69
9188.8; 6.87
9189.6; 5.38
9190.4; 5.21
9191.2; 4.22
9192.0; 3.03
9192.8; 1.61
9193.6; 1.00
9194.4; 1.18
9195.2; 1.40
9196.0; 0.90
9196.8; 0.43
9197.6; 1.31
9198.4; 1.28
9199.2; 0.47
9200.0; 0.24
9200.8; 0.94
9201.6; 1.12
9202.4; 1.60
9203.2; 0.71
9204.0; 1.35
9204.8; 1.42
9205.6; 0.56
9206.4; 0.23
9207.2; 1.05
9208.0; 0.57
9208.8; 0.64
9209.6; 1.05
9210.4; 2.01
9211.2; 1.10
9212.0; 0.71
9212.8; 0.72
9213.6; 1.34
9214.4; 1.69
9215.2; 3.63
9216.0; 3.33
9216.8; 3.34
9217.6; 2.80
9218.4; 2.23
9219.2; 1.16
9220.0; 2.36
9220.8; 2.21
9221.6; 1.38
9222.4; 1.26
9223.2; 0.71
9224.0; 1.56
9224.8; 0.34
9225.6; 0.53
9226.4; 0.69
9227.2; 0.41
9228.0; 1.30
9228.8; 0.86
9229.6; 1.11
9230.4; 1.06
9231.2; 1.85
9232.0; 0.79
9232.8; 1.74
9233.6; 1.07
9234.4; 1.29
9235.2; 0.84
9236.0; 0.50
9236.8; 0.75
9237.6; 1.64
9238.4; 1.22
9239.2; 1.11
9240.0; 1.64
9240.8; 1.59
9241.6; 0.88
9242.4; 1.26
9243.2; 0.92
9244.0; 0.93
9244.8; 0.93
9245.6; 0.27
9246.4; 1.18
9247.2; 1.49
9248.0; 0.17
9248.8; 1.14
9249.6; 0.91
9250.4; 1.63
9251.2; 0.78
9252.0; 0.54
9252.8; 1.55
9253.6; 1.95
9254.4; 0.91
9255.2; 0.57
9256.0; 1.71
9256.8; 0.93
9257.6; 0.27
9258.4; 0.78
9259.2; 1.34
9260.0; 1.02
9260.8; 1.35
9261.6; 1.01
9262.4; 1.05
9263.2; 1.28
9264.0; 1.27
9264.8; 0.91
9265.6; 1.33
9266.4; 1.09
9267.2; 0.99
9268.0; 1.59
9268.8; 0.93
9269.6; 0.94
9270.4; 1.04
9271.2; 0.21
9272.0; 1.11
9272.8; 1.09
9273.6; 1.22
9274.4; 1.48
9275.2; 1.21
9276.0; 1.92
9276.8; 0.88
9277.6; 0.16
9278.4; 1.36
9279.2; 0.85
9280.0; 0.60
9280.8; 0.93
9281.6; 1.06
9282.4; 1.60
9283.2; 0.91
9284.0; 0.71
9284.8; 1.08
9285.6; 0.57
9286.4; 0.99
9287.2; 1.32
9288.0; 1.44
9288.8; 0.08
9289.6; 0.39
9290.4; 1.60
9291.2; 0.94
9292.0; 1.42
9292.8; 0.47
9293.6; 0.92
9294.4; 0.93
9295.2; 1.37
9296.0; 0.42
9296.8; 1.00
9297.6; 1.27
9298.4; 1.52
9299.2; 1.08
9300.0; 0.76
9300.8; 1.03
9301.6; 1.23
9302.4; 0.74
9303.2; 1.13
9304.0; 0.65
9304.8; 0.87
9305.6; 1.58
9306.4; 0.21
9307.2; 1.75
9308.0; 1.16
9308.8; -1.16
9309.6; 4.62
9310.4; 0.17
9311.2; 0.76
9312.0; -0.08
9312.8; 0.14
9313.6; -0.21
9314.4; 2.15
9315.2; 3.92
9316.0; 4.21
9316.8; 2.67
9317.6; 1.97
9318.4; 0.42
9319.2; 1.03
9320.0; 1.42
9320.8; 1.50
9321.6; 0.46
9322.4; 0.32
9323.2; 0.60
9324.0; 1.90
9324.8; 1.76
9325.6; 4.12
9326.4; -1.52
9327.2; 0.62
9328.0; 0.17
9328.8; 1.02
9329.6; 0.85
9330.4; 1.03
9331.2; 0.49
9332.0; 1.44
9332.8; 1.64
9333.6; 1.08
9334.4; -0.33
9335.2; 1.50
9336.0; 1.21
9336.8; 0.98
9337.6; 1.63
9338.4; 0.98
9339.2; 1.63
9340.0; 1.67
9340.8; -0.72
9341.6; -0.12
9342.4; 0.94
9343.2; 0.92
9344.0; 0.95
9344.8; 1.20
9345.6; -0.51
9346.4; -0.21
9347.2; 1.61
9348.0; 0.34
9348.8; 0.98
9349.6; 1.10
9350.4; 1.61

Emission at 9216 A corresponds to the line [N II]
